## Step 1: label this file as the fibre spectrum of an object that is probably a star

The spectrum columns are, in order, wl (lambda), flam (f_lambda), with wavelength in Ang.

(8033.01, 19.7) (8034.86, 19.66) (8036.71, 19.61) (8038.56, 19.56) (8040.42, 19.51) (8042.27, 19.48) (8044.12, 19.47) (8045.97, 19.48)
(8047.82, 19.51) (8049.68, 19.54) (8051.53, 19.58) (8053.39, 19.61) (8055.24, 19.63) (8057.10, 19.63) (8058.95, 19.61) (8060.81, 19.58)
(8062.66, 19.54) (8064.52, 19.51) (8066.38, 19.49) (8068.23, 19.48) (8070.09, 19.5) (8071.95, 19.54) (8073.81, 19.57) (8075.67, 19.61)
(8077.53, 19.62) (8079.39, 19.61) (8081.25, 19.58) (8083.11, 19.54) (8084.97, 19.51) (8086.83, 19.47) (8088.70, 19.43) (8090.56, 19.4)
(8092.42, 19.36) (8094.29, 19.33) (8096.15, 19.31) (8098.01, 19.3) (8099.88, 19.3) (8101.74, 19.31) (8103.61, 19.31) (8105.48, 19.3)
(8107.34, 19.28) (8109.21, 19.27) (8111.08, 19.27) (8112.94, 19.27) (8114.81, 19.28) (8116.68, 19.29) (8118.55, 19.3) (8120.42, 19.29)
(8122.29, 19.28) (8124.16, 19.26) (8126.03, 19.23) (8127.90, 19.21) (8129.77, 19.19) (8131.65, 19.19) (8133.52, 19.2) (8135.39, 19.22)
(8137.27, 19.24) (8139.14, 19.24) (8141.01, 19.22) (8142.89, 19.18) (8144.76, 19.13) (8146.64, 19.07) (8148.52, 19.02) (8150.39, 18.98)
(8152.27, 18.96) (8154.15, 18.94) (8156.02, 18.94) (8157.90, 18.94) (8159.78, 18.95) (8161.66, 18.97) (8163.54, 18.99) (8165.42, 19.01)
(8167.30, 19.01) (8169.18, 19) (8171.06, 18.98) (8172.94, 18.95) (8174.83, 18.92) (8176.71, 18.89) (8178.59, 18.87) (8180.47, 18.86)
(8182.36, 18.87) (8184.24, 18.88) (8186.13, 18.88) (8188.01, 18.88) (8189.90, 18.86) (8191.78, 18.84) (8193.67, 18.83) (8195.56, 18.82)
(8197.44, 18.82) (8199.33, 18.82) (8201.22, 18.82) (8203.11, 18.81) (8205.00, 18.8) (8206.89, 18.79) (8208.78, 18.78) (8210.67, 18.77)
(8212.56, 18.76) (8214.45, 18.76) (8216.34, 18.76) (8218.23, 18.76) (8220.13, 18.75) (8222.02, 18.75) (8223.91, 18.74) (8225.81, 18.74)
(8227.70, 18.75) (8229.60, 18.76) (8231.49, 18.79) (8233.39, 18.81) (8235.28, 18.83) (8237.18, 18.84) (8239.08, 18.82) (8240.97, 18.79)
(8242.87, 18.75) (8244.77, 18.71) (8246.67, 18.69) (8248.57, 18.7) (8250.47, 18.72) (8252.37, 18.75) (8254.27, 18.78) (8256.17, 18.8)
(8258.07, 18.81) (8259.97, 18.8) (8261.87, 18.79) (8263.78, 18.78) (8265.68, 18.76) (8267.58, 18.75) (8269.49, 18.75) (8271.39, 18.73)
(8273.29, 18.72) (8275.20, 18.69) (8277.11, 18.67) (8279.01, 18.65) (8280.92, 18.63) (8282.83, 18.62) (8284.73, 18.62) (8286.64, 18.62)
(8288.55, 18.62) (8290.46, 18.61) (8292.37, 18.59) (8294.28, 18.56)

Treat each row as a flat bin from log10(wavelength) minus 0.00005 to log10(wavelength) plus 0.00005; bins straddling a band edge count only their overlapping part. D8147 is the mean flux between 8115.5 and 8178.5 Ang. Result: 19.1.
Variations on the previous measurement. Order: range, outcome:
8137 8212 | 18.9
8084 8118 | 19.3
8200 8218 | 18.8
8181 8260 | 18.8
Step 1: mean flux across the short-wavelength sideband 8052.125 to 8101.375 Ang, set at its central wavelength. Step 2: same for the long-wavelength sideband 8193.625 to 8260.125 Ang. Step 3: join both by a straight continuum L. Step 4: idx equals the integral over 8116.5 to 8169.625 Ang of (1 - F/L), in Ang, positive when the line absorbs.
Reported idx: 0.2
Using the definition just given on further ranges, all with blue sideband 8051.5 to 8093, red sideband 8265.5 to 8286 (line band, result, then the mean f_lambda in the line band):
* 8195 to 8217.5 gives 0.22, 18.8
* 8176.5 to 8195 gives 0.19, 18.9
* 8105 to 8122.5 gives 0.08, 19.3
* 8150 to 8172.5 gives 0.23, 19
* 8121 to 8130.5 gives 0.04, 19.2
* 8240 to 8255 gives 0.06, 18.7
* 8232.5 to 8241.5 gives 0.01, 18.8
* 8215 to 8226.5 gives 0.10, 18.7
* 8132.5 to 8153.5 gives 0.12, 19.1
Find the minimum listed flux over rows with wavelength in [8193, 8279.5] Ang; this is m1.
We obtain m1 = 18.65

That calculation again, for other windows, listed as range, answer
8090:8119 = 19.27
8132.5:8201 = 18.82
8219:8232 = 18.74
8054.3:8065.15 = 19.51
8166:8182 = 18.86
